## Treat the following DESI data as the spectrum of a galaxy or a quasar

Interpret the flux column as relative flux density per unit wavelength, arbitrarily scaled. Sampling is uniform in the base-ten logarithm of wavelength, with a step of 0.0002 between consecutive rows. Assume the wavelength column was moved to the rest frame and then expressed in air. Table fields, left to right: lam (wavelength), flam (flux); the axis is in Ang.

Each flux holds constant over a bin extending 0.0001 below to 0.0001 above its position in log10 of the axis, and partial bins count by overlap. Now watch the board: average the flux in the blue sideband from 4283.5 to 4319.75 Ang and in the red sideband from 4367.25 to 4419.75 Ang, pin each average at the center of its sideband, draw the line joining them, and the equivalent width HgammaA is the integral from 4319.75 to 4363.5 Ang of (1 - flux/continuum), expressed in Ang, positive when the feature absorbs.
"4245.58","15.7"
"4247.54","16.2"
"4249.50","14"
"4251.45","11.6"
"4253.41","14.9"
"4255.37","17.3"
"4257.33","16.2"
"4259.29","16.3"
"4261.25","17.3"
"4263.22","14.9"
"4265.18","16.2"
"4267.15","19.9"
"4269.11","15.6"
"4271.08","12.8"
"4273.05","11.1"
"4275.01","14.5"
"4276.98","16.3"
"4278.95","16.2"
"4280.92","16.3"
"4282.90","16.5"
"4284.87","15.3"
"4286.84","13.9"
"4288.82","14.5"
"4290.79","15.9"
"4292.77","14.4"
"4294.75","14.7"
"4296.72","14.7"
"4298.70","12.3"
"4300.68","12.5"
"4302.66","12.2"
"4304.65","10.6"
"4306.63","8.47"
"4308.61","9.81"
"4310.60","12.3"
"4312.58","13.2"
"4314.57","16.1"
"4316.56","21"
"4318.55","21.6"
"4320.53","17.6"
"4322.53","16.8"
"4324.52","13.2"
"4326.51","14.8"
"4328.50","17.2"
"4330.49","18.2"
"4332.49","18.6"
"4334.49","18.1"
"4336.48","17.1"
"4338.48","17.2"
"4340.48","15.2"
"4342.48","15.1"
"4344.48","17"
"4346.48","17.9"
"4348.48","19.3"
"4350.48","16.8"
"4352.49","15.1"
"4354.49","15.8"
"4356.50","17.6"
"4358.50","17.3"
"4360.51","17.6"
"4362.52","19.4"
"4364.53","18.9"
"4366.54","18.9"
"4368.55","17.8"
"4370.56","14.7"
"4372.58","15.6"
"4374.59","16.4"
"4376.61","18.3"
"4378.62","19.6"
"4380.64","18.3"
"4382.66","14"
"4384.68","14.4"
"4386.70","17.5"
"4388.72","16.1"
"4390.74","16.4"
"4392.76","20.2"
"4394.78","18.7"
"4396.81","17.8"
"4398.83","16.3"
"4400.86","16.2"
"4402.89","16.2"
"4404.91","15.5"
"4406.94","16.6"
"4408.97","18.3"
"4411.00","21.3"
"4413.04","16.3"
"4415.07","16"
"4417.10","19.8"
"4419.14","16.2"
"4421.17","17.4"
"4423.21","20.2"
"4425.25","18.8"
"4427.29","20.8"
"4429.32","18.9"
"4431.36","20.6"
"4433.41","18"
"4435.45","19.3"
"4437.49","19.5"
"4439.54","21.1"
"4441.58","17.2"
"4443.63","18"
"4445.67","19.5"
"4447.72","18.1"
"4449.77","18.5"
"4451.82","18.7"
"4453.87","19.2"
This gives -4.3 Ang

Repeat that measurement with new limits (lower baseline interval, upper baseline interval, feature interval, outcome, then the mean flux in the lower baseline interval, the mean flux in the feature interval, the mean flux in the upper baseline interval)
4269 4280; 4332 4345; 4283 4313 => 4.2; 14.3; 13.1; 16.8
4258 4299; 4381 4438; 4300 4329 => 2.7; 15.3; 14.5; 17.8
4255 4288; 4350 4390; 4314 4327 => -0.9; 15.6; 17.4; 17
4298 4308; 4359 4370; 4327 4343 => -2.4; 11.1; 17.1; 18.3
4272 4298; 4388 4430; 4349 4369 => -1.1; 14.9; 17.6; 17.8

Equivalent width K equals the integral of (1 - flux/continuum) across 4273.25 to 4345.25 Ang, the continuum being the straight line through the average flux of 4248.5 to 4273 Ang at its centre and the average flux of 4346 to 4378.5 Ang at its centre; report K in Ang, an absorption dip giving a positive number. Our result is 5.09 Ang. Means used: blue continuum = 15.4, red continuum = 17.4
